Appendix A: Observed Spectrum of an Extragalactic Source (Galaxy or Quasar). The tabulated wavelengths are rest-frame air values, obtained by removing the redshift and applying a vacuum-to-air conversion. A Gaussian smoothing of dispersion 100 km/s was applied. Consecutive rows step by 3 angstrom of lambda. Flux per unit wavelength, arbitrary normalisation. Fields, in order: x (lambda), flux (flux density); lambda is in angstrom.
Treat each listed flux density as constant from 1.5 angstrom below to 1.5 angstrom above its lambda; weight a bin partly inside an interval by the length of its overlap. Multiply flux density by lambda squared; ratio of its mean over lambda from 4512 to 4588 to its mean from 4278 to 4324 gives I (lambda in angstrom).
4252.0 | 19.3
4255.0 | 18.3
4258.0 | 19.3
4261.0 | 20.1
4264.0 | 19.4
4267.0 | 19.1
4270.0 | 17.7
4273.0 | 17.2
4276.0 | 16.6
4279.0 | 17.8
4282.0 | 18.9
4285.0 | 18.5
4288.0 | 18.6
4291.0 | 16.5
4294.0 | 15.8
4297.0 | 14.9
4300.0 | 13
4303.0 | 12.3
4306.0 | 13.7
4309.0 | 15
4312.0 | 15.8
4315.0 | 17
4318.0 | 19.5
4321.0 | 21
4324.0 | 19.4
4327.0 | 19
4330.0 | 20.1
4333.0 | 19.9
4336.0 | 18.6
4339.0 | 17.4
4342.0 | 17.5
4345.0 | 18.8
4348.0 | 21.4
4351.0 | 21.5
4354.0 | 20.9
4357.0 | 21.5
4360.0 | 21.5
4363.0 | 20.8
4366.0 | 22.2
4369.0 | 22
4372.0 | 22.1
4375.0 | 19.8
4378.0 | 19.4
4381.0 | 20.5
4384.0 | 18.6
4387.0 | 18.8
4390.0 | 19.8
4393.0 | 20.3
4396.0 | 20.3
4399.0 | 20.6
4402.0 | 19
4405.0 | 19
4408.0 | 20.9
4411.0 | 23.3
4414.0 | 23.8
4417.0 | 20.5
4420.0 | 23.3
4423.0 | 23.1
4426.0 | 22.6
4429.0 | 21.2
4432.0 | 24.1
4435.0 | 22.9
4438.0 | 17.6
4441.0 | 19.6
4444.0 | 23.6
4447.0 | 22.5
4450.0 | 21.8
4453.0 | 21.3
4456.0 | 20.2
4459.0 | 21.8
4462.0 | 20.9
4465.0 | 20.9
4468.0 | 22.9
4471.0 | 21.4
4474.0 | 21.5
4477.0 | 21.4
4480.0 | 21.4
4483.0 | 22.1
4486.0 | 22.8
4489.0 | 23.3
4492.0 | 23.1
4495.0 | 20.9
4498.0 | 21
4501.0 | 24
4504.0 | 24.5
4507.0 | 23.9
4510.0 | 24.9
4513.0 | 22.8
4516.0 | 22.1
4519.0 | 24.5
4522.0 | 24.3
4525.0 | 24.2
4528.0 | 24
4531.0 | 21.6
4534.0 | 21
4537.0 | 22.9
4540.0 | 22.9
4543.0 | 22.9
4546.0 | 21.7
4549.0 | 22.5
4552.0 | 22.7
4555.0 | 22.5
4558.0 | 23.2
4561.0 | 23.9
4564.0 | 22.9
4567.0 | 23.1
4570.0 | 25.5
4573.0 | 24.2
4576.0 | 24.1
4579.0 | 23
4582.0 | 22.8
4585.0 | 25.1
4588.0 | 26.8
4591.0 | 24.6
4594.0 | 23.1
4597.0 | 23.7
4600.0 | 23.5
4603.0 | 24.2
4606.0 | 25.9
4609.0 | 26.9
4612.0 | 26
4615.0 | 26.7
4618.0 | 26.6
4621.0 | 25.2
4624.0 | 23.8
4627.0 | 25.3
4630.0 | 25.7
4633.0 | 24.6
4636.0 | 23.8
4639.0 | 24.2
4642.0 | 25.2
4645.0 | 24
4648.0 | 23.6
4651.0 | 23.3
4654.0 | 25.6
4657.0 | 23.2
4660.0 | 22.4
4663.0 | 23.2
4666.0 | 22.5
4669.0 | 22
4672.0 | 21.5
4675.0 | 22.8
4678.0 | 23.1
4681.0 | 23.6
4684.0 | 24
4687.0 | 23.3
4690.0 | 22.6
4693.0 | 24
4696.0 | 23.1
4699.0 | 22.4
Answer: 1.6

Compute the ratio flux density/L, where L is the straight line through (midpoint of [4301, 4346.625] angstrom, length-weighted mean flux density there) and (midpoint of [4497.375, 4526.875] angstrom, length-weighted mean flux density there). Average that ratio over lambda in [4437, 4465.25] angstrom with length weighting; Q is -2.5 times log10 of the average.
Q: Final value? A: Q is 0.03 mag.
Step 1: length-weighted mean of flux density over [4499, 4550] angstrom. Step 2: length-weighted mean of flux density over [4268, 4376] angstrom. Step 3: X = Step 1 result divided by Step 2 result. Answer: 1.26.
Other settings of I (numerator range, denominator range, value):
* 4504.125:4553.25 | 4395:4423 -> 1.14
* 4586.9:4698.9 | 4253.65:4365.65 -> 1.53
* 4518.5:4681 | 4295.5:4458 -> 1.32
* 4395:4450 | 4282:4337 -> 1.32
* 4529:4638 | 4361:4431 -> 1.25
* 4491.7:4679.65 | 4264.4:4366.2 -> 1.47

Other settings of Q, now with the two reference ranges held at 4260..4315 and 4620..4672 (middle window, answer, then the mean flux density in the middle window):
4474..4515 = -0.09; 22.7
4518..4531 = -0.12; 23.9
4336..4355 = -0.09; 19.5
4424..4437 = -0.15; 22.5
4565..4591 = -0.08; 24.3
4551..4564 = -0.05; 23.1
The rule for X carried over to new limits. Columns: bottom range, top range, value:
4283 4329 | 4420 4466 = 1.30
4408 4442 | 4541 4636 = 1.10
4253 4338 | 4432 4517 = 1.25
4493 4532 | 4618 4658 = 1.05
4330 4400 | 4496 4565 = 1.14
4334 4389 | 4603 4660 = 1.23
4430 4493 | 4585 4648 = 1.15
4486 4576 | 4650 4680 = 0.99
